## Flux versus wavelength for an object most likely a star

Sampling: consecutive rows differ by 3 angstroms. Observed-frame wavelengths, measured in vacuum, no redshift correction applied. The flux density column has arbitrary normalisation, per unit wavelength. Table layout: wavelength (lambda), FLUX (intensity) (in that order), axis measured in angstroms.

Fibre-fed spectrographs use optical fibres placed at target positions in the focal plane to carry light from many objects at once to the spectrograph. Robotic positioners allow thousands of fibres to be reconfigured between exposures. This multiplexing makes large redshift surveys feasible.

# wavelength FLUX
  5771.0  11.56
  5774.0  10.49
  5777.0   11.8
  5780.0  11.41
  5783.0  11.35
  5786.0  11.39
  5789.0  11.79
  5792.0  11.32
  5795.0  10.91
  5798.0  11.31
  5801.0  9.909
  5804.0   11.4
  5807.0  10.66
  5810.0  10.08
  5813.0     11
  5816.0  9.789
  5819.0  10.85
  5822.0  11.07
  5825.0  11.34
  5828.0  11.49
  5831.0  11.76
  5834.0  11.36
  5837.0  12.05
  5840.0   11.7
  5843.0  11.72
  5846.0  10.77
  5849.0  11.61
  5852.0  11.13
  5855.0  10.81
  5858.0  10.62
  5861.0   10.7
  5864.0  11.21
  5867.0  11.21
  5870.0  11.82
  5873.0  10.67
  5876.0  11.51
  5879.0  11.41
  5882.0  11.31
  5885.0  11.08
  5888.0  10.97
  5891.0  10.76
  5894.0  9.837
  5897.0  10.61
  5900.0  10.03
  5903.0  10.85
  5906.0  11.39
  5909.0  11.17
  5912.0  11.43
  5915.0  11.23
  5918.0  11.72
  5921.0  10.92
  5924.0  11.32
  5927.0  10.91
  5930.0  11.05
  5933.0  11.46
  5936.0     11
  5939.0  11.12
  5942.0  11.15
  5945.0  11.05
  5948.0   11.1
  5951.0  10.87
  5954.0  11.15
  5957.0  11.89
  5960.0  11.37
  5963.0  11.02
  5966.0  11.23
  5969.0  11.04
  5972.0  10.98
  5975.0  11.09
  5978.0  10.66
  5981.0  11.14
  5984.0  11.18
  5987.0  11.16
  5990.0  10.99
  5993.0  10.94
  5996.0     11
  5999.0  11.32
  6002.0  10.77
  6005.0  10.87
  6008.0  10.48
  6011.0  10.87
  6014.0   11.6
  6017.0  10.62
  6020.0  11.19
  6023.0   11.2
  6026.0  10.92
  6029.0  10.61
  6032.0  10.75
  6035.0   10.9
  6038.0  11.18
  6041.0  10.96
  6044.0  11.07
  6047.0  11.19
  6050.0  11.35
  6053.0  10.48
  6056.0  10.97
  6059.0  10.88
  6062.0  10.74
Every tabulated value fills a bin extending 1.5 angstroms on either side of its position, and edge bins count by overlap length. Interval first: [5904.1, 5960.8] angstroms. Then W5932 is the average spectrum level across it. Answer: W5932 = 11.2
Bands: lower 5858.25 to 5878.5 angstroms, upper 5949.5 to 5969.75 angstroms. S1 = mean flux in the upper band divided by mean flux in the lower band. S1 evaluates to 1.01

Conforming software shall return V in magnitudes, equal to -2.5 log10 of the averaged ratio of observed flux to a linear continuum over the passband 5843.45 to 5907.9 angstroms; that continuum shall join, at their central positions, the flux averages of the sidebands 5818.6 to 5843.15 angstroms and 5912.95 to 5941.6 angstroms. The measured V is 0.04 mag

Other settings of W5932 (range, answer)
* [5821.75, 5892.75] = 11.3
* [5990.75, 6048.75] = 11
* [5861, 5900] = 11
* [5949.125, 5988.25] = 11.1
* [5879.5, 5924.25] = 11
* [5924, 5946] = 11.1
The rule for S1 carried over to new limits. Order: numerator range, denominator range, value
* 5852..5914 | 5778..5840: 0.99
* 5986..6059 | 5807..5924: 0.99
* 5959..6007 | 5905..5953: 0.99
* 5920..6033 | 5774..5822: 1.01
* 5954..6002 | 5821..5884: 0.98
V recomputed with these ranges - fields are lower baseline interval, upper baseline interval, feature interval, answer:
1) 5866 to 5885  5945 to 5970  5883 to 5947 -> 0.02 mag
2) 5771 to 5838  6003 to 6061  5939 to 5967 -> -0.02 mag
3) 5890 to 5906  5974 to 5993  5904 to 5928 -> -0.06 mag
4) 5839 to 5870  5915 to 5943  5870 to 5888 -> -0.01 mag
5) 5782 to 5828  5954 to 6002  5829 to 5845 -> -0.07 mag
